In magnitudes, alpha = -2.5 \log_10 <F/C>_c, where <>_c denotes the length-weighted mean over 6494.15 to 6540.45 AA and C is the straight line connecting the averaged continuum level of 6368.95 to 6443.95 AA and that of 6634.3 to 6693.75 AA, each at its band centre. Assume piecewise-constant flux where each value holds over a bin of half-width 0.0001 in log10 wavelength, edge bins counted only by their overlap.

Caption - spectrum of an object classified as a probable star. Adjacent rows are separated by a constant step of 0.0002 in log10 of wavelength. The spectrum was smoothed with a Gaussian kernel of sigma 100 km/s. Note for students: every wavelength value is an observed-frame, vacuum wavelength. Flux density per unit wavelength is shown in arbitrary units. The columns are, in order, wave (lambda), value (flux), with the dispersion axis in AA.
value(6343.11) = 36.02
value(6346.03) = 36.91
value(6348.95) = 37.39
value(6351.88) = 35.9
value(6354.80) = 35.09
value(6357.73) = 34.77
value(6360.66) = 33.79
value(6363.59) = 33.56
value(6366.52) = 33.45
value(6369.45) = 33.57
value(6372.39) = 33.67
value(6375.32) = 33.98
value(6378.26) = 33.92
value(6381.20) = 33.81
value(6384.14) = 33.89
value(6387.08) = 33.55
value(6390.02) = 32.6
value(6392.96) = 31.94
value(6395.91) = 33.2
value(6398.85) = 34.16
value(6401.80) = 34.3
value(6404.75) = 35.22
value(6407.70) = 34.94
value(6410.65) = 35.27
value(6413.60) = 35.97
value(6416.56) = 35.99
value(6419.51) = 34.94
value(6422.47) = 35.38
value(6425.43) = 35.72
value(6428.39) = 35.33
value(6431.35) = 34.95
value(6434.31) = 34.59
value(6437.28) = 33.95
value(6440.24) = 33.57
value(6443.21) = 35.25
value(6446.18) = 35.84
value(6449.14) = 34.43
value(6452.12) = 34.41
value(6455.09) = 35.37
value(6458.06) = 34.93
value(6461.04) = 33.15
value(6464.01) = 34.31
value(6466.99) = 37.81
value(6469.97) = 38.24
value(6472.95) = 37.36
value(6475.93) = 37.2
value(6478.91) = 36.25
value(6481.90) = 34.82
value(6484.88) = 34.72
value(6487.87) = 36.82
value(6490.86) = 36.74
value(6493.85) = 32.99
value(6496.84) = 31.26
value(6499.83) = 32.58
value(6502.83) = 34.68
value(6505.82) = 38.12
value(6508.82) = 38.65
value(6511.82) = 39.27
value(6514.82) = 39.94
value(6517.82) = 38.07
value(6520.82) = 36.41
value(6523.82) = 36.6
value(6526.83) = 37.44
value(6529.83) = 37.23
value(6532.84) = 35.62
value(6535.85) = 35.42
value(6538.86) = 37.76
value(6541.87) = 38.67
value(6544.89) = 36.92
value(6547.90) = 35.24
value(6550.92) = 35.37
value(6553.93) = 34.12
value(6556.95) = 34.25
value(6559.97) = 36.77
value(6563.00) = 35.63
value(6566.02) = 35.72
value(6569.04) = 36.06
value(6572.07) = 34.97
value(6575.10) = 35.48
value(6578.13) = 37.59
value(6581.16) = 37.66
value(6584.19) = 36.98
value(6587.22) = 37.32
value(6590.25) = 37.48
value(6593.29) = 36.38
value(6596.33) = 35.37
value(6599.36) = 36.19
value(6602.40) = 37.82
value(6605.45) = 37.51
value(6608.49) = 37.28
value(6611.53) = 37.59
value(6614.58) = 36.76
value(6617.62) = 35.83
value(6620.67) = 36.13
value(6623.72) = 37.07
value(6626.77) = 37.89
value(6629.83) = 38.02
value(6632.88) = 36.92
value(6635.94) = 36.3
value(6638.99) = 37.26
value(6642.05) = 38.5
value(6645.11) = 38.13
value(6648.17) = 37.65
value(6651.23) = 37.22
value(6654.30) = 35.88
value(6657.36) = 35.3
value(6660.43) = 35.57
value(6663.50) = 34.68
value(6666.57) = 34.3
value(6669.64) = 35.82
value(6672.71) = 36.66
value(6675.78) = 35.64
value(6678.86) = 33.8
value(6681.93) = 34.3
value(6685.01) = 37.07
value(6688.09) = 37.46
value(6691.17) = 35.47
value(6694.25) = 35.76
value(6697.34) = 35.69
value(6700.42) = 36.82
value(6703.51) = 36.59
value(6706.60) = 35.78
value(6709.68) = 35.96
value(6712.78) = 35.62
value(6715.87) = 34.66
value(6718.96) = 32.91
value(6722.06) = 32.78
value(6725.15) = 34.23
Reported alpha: -0.04 mag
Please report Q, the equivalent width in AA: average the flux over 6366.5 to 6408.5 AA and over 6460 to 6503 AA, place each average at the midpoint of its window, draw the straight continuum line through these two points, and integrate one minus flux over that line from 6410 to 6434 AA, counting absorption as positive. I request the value -0.77 AA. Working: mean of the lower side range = 33.7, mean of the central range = 35.4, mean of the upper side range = 35.3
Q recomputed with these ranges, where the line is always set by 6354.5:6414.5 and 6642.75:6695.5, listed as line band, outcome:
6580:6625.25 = -1.8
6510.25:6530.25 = -1.7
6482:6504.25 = 0.3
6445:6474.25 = -0.9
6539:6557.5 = -0.5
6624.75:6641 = -0.7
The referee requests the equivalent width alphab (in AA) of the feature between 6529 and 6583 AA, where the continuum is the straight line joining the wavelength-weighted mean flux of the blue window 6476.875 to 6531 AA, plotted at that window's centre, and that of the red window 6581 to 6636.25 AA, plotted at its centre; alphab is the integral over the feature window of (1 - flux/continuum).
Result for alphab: 0.7 AA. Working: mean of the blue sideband 36.3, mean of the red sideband 37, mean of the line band 36.1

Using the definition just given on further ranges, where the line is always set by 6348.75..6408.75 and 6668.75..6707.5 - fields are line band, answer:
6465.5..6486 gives -1.2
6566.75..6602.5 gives -1.3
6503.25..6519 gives -1.7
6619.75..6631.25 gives -0.6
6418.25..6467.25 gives -0.6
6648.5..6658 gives -0.2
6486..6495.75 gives -0.2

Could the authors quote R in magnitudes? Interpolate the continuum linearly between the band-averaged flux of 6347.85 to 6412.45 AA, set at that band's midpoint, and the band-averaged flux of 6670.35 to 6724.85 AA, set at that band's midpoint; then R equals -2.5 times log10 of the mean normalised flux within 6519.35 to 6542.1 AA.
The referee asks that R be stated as -0.06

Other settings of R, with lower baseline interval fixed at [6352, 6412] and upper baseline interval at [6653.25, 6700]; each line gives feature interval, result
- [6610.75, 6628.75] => -0.05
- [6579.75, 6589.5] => -0.07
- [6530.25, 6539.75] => -0.04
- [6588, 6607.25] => -0.05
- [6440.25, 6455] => -0.02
